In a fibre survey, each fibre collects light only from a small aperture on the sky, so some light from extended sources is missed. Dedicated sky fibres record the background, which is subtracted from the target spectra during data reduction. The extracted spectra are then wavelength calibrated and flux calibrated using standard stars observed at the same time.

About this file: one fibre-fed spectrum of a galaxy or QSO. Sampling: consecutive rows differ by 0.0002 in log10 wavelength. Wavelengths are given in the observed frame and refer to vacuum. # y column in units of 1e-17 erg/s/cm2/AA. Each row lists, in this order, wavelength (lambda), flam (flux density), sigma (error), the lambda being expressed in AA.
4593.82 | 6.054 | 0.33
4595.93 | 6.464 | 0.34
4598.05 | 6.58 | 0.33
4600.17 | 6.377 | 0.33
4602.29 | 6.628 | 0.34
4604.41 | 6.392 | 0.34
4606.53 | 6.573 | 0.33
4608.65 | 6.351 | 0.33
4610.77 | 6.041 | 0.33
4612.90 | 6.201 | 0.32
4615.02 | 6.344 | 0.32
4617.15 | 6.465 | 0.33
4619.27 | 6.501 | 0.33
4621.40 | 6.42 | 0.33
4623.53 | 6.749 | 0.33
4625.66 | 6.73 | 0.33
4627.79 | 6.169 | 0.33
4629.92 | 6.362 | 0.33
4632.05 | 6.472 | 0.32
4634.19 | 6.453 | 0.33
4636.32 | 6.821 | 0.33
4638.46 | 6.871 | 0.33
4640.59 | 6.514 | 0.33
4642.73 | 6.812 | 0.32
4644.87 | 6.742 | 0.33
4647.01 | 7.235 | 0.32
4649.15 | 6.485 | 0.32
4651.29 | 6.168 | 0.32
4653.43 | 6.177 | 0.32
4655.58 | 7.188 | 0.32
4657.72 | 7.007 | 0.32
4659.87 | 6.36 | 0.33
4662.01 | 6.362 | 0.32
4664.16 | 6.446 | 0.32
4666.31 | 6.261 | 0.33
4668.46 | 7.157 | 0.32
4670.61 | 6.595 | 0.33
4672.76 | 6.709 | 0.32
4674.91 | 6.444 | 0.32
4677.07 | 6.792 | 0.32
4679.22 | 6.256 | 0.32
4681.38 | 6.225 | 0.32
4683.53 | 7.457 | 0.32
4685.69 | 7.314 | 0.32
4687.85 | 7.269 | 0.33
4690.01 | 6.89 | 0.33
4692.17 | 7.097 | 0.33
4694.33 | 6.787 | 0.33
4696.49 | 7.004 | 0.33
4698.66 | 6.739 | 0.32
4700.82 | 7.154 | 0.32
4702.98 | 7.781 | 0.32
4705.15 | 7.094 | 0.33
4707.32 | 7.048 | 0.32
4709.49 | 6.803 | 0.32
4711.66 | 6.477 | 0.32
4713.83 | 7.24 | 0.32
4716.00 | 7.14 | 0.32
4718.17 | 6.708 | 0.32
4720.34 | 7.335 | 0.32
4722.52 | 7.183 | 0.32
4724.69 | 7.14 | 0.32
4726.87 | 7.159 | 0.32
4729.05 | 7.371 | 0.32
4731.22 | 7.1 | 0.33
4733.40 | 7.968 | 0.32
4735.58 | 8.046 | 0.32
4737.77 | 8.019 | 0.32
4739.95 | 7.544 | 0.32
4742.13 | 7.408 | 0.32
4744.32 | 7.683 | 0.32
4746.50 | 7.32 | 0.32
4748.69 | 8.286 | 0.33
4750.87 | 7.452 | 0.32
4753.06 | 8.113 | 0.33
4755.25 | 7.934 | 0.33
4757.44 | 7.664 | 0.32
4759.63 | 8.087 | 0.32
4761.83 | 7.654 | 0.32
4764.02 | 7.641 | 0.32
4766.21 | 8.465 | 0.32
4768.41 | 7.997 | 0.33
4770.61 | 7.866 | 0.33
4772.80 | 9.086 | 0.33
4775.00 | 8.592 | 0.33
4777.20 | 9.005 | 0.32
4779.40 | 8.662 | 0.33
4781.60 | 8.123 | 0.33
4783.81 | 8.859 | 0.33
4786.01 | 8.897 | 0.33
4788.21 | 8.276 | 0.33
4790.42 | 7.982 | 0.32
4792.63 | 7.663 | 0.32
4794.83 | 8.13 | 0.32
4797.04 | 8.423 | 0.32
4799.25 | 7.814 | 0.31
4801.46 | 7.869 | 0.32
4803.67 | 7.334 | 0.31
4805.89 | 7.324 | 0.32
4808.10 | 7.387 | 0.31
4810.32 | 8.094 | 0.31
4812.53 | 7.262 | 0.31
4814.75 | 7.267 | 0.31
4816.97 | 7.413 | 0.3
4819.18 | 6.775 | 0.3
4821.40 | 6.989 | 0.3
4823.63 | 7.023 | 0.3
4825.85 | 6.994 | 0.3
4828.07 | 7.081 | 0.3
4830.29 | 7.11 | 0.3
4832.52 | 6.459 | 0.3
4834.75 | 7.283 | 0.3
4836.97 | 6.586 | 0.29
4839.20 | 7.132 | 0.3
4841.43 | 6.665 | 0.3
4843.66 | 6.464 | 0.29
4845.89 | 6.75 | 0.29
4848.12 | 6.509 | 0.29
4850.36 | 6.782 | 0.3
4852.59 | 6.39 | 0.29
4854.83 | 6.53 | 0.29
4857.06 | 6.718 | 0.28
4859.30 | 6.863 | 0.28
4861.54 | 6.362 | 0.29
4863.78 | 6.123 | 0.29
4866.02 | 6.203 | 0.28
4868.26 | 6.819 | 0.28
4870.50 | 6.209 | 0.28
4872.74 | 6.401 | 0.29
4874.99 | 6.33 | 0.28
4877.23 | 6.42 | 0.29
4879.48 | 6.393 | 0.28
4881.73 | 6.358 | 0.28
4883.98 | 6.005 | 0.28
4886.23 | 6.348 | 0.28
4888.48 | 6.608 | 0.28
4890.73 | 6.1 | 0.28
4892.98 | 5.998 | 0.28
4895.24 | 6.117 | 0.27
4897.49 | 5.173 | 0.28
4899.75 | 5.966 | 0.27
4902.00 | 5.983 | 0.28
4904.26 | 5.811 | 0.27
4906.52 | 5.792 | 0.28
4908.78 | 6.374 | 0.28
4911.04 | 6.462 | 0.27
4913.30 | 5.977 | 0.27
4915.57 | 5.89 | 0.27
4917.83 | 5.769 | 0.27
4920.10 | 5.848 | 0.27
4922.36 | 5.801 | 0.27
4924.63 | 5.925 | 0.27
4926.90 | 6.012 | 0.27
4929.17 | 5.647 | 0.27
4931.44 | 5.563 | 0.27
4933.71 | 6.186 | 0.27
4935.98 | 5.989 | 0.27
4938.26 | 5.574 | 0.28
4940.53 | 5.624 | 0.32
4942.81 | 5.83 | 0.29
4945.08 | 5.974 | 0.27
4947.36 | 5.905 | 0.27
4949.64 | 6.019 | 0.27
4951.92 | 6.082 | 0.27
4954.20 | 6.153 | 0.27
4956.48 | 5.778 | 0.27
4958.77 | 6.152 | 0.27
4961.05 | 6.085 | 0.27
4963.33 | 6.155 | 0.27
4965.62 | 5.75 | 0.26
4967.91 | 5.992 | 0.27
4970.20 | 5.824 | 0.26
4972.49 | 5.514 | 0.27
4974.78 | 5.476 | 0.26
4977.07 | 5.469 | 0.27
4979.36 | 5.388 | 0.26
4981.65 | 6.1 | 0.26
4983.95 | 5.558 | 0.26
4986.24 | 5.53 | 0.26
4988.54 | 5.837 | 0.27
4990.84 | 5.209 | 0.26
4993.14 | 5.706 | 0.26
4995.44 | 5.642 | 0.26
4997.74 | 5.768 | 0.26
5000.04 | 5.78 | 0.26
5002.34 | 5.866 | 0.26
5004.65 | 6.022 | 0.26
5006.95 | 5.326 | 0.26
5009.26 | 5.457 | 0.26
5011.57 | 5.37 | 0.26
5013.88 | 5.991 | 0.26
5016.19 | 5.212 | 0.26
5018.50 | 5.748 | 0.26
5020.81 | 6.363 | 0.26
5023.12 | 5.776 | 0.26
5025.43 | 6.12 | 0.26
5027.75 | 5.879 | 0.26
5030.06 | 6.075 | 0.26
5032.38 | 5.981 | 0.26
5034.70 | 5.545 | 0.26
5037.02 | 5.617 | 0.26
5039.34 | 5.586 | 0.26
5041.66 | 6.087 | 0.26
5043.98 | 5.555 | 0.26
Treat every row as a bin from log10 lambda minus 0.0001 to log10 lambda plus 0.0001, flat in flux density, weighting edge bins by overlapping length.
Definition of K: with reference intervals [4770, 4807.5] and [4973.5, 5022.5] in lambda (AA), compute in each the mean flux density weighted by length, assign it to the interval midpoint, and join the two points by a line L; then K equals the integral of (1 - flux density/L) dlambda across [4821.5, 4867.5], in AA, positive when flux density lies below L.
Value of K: 5.09 AA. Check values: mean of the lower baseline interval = 8.22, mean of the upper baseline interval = 5.66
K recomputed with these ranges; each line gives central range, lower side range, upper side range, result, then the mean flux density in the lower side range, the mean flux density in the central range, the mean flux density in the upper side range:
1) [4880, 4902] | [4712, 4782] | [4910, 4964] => 1.03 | 7.77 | 6.08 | 5.93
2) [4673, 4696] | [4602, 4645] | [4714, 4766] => 0.69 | 6.5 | 6.85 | 7.57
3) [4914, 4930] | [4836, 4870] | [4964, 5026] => 0.79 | 6.59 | 5.85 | 5.7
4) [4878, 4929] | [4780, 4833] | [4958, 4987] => 4.00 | 7.63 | 6.03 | 5.77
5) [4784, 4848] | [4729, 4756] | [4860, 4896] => -3.81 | 7.72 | 7.38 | 6.31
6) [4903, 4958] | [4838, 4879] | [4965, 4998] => 0.87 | 6.53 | 5.92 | 5.65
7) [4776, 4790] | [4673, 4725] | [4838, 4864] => -3.77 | 6.97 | 8.6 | 6.62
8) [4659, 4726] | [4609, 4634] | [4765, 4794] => 3.90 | 6.4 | 6.88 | 8.42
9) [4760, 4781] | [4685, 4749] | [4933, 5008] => -4.14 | 7.26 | 8.32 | 5.79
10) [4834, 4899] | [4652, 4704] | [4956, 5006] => -2.90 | 6.81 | 6.43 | 5.75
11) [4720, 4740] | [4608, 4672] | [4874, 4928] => -3.47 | 6.55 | 7.49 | 6.06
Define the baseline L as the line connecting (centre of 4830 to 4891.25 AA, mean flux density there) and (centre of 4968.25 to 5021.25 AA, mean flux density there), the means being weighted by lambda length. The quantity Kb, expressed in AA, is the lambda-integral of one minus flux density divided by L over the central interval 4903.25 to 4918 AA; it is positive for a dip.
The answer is 0.4 AA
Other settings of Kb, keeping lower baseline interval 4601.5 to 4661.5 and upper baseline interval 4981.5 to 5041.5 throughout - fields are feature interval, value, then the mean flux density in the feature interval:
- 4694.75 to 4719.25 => -2.4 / 7.01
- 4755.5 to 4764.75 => -2.2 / 7.78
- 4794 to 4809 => -3.8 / 7.75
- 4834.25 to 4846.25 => -1.4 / 6.8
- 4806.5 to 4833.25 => -4.5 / 7.17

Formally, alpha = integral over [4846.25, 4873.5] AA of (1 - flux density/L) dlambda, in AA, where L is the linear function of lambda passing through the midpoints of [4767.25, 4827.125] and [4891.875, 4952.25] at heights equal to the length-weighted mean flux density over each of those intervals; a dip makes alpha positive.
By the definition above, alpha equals 1.53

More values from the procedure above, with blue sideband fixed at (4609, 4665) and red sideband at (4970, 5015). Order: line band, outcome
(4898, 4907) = 0.0 AA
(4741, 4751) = -2.2 AA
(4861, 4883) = -1.5 AA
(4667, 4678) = -0.5 AA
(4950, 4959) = -0.5 AA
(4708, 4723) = -1.5 AA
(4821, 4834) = -1.9 AA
